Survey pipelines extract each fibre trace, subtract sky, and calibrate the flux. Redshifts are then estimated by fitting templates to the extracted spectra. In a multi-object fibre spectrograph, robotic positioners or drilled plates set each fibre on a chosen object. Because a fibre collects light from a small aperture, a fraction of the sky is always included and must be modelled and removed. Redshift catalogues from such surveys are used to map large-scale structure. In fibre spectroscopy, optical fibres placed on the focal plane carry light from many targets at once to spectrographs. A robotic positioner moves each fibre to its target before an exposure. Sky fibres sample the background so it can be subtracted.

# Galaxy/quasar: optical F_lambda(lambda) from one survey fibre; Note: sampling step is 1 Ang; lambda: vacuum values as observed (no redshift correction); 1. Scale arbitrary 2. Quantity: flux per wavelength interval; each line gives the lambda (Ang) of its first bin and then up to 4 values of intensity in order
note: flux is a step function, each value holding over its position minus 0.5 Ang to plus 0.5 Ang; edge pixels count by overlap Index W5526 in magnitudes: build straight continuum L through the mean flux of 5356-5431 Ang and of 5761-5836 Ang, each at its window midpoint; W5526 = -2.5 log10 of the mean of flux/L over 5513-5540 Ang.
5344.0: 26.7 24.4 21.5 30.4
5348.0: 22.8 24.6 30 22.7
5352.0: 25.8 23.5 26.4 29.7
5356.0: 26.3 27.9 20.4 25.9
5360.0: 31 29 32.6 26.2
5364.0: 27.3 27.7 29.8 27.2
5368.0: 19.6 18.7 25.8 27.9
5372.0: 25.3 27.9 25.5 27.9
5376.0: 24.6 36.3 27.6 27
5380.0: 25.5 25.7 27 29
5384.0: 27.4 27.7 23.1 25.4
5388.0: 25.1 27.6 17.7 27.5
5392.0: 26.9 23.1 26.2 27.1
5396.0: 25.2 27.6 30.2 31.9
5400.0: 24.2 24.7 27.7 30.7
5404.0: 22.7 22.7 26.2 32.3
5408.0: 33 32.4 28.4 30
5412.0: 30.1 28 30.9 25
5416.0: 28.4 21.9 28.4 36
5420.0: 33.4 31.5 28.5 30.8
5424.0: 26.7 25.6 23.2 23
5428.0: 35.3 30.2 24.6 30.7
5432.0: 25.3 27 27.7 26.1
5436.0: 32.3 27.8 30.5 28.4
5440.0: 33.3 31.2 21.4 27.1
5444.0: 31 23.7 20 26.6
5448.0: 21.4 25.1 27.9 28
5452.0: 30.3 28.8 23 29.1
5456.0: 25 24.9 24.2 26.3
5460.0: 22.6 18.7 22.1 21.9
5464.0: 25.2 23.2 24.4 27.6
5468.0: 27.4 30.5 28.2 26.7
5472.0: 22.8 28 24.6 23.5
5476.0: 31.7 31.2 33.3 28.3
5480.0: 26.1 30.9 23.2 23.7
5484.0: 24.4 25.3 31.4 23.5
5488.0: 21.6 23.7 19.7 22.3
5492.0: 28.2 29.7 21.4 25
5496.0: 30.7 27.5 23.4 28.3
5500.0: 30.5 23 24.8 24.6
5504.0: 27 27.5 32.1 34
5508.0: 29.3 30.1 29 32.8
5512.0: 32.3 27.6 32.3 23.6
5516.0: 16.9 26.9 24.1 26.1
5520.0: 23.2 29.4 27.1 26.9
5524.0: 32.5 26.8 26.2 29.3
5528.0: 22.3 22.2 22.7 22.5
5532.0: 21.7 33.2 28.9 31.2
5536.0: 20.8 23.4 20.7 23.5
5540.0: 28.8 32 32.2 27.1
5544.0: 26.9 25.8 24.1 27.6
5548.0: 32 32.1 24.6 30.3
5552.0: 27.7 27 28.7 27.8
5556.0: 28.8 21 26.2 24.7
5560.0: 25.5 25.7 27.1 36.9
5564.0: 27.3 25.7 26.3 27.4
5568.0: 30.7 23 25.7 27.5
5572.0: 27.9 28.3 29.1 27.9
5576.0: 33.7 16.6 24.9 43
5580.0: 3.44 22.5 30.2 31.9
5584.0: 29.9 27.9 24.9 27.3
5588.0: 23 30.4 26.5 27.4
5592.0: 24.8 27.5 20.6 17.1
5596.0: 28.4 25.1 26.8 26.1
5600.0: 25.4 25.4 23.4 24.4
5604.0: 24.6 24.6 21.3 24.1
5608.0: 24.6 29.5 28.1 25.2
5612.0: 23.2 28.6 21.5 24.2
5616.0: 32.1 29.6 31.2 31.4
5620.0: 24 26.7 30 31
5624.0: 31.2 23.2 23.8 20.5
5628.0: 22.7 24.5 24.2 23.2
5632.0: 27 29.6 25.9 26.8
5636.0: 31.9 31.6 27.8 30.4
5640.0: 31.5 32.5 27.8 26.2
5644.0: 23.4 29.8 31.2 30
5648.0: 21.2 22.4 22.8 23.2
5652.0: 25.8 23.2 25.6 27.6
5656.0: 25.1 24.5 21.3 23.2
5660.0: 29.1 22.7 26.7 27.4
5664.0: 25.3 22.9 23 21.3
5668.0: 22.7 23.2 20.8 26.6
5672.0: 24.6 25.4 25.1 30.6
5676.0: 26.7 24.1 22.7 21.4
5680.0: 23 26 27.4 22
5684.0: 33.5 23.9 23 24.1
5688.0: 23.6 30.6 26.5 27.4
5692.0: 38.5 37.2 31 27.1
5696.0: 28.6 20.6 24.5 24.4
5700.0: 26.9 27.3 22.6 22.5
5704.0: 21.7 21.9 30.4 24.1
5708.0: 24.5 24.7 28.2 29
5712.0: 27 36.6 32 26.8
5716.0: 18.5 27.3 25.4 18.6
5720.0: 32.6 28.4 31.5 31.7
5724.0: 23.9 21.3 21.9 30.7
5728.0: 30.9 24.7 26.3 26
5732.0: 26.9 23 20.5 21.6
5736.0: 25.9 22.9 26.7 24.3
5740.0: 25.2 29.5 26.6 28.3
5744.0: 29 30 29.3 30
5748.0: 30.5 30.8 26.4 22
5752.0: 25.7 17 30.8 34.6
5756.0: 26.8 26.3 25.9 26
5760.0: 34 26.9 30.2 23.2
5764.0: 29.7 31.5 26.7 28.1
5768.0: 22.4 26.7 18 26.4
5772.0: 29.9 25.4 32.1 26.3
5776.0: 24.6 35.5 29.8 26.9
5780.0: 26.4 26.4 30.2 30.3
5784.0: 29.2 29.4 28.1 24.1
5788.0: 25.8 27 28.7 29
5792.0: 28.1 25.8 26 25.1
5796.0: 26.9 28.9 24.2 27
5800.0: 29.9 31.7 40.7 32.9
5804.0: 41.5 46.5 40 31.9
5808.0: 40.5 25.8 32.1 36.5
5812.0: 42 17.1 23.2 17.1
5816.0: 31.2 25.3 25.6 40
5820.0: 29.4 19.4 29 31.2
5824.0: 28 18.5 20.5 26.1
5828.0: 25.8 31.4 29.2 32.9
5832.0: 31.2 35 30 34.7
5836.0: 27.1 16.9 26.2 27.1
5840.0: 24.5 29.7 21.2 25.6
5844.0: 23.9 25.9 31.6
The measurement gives 0.09 mag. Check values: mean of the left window 27.3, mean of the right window 28.9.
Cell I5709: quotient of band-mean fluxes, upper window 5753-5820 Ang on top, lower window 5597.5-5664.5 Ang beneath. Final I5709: 1.11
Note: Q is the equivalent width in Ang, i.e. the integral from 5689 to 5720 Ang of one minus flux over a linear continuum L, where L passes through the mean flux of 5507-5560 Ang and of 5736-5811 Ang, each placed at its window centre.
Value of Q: 1.4 Ang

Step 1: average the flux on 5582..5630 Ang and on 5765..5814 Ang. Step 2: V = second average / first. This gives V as 1.13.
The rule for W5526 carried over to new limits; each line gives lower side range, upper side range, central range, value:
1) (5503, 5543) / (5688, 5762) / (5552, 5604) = 0.03 mag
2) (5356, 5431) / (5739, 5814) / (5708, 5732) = 0.06 mag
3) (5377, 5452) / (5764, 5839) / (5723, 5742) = 0.13 mag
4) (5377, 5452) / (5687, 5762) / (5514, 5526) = 0.05 mag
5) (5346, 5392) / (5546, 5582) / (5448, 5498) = 0.03 mag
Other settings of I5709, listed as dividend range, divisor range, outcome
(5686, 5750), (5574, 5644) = 1.01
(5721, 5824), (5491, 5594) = 1.04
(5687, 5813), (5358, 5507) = 1.04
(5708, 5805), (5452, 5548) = 1.04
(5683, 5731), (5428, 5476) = 1.01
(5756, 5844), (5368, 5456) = 1.04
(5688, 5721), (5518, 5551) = 1.01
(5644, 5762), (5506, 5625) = 0.98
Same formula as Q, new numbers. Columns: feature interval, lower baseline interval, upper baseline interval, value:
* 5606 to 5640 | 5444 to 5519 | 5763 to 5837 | 0.65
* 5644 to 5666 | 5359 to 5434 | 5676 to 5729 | 1.22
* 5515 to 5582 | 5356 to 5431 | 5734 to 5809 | 3.06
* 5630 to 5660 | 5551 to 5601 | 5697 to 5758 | -0.20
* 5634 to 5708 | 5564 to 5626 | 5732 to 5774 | 1.50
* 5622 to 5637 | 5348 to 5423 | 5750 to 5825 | 0.88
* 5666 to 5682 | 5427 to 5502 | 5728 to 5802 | 1.59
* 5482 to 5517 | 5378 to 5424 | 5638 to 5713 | 0.47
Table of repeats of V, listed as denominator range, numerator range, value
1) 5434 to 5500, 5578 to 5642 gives 1.01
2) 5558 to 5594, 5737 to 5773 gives 1.01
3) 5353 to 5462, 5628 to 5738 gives 0.96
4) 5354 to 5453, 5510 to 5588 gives 0.98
